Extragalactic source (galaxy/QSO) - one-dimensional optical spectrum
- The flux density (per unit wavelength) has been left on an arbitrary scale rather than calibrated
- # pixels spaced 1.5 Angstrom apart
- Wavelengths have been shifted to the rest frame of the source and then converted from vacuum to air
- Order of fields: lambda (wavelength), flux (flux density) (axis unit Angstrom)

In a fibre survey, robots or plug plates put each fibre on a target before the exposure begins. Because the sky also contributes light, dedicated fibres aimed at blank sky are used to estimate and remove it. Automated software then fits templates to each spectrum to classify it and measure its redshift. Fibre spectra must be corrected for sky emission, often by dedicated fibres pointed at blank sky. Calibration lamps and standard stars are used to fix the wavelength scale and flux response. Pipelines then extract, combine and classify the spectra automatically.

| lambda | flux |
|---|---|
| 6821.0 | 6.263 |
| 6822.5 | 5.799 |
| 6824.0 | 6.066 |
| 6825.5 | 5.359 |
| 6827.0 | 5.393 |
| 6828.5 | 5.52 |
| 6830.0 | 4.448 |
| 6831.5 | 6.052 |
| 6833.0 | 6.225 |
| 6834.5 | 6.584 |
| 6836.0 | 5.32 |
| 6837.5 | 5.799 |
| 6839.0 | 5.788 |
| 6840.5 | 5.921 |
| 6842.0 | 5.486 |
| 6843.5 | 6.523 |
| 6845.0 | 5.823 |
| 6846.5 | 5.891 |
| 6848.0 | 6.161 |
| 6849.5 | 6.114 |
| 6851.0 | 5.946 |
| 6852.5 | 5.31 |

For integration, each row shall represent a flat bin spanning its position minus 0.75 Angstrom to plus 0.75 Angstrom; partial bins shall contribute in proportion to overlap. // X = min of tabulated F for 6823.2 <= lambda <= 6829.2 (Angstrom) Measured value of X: 5.359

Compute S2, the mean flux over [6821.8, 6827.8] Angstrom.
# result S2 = 5.65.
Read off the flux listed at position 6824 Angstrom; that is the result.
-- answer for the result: 6.066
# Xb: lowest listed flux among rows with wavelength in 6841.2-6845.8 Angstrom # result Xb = 5.486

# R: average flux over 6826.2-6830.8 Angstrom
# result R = 5.13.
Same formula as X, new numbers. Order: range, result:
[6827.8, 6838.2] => 4.448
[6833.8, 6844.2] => 5.32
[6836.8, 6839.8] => 5.788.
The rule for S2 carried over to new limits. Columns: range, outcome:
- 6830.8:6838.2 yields 6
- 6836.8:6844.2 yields 5.9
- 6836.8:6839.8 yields 5.8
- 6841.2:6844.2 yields 5.99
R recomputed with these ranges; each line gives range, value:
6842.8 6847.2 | 6.08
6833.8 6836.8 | 5.94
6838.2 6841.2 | 5.85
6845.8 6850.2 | 6.06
